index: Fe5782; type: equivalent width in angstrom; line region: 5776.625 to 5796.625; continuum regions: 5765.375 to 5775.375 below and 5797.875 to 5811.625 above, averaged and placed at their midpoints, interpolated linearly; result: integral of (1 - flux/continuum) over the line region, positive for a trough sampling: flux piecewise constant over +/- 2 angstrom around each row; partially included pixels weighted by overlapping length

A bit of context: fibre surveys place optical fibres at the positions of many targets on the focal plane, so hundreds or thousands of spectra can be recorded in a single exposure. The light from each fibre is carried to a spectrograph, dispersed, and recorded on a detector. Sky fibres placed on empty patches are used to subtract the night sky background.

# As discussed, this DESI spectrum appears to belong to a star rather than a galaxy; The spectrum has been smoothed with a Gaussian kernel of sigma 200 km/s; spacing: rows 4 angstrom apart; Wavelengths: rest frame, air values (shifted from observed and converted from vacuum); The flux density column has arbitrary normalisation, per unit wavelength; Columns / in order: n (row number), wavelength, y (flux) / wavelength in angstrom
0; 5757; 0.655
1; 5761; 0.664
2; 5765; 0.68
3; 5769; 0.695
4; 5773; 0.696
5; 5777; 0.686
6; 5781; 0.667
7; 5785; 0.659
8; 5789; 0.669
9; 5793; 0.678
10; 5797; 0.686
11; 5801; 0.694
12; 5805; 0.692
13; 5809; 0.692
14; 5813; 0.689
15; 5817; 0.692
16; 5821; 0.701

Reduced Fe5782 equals 0.6 angstrom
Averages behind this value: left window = 0.693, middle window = 0.672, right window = 0.692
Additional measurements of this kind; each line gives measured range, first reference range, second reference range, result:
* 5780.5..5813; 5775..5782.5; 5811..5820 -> 0.2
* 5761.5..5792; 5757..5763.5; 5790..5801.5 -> -0.3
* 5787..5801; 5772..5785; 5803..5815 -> 0.1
